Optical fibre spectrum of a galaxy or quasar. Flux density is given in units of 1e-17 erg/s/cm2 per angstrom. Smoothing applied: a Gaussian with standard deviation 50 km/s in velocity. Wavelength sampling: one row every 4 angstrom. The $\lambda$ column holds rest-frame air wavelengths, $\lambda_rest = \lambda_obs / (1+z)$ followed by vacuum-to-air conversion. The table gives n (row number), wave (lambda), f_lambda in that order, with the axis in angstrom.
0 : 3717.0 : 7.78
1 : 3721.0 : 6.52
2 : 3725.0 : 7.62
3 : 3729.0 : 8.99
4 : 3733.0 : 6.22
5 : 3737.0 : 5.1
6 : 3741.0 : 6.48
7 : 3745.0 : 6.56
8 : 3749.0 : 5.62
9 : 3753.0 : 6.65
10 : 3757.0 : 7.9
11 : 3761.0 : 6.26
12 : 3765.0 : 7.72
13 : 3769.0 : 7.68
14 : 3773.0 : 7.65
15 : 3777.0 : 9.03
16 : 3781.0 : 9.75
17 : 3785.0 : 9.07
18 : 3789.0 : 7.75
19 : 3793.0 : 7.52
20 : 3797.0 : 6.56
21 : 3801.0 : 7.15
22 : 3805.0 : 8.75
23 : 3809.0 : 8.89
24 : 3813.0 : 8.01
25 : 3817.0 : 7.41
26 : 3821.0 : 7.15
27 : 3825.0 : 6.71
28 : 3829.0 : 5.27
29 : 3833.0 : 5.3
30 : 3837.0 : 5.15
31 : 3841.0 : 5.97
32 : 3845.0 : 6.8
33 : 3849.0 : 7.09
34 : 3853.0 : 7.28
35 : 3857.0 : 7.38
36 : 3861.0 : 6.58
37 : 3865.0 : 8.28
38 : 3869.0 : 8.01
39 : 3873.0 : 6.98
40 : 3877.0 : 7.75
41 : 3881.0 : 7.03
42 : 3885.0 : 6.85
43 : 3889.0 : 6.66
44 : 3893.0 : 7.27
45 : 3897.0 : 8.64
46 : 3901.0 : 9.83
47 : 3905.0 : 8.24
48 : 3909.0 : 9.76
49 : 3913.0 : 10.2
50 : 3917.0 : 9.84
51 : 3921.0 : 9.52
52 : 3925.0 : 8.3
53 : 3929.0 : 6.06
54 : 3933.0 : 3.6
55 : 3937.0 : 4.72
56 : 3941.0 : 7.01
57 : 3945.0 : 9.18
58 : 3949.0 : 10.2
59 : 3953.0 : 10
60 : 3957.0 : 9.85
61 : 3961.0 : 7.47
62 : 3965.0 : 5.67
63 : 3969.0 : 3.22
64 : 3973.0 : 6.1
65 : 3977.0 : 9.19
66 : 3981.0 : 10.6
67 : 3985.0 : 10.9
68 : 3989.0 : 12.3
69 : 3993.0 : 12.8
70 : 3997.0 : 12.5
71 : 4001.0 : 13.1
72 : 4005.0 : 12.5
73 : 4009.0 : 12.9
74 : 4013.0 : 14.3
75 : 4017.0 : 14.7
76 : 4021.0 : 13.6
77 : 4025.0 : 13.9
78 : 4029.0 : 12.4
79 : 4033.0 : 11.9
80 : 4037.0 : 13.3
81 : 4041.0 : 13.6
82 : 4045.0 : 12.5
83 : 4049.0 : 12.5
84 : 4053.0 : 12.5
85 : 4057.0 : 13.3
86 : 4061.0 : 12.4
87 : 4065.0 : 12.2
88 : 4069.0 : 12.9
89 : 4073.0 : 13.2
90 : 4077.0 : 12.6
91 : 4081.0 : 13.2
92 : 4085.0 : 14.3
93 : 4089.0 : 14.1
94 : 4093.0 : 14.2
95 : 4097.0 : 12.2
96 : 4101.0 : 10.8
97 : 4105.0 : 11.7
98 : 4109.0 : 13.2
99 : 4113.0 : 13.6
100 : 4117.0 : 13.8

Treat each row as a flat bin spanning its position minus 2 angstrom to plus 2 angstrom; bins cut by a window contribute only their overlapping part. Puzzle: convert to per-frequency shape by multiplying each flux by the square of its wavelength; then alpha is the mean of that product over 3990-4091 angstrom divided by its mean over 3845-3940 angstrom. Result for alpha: 1.85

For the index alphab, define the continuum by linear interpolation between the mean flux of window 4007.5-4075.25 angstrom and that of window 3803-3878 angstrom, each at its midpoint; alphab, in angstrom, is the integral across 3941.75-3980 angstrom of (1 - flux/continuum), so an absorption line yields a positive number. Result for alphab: 9.72 angstrom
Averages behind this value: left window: 7.08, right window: 13.1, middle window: 7.92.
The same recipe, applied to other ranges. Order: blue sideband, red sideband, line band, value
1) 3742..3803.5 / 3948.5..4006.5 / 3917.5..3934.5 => 3.6 angstrom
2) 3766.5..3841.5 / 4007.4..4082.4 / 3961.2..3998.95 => 8.0 angstrom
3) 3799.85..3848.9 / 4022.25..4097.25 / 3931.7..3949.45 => 5.7 angstrom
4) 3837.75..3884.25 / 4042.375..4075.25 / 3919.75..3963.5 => 7.7 angstrom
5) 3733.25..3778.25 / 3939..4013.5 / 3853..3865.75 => 1.5 angstrom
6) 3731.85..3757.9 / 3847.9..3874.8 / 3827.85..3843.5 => 3.7 angstrom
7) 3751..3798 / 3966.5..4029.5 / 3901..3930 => 3.2 angstrom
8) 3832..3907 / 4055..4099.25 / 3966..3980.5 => 5.2 angstrom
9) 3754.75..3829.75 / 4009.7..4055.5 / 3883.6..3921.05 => 5.8 angstrom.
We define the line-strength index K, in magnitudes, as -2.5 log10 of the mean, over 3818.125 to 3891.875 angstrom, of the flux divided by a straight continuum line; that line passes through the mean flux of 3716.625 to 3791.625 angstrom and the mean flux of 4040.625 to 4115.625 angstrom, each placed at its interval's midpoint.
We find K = 0.316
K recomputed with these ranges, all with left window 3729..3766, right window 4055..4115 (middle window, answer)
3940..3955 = 0.124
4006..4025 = -0.186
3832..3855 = 0.313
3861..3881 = 0.178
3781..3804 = -0.059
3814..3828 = 0.137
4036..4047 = -0.087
